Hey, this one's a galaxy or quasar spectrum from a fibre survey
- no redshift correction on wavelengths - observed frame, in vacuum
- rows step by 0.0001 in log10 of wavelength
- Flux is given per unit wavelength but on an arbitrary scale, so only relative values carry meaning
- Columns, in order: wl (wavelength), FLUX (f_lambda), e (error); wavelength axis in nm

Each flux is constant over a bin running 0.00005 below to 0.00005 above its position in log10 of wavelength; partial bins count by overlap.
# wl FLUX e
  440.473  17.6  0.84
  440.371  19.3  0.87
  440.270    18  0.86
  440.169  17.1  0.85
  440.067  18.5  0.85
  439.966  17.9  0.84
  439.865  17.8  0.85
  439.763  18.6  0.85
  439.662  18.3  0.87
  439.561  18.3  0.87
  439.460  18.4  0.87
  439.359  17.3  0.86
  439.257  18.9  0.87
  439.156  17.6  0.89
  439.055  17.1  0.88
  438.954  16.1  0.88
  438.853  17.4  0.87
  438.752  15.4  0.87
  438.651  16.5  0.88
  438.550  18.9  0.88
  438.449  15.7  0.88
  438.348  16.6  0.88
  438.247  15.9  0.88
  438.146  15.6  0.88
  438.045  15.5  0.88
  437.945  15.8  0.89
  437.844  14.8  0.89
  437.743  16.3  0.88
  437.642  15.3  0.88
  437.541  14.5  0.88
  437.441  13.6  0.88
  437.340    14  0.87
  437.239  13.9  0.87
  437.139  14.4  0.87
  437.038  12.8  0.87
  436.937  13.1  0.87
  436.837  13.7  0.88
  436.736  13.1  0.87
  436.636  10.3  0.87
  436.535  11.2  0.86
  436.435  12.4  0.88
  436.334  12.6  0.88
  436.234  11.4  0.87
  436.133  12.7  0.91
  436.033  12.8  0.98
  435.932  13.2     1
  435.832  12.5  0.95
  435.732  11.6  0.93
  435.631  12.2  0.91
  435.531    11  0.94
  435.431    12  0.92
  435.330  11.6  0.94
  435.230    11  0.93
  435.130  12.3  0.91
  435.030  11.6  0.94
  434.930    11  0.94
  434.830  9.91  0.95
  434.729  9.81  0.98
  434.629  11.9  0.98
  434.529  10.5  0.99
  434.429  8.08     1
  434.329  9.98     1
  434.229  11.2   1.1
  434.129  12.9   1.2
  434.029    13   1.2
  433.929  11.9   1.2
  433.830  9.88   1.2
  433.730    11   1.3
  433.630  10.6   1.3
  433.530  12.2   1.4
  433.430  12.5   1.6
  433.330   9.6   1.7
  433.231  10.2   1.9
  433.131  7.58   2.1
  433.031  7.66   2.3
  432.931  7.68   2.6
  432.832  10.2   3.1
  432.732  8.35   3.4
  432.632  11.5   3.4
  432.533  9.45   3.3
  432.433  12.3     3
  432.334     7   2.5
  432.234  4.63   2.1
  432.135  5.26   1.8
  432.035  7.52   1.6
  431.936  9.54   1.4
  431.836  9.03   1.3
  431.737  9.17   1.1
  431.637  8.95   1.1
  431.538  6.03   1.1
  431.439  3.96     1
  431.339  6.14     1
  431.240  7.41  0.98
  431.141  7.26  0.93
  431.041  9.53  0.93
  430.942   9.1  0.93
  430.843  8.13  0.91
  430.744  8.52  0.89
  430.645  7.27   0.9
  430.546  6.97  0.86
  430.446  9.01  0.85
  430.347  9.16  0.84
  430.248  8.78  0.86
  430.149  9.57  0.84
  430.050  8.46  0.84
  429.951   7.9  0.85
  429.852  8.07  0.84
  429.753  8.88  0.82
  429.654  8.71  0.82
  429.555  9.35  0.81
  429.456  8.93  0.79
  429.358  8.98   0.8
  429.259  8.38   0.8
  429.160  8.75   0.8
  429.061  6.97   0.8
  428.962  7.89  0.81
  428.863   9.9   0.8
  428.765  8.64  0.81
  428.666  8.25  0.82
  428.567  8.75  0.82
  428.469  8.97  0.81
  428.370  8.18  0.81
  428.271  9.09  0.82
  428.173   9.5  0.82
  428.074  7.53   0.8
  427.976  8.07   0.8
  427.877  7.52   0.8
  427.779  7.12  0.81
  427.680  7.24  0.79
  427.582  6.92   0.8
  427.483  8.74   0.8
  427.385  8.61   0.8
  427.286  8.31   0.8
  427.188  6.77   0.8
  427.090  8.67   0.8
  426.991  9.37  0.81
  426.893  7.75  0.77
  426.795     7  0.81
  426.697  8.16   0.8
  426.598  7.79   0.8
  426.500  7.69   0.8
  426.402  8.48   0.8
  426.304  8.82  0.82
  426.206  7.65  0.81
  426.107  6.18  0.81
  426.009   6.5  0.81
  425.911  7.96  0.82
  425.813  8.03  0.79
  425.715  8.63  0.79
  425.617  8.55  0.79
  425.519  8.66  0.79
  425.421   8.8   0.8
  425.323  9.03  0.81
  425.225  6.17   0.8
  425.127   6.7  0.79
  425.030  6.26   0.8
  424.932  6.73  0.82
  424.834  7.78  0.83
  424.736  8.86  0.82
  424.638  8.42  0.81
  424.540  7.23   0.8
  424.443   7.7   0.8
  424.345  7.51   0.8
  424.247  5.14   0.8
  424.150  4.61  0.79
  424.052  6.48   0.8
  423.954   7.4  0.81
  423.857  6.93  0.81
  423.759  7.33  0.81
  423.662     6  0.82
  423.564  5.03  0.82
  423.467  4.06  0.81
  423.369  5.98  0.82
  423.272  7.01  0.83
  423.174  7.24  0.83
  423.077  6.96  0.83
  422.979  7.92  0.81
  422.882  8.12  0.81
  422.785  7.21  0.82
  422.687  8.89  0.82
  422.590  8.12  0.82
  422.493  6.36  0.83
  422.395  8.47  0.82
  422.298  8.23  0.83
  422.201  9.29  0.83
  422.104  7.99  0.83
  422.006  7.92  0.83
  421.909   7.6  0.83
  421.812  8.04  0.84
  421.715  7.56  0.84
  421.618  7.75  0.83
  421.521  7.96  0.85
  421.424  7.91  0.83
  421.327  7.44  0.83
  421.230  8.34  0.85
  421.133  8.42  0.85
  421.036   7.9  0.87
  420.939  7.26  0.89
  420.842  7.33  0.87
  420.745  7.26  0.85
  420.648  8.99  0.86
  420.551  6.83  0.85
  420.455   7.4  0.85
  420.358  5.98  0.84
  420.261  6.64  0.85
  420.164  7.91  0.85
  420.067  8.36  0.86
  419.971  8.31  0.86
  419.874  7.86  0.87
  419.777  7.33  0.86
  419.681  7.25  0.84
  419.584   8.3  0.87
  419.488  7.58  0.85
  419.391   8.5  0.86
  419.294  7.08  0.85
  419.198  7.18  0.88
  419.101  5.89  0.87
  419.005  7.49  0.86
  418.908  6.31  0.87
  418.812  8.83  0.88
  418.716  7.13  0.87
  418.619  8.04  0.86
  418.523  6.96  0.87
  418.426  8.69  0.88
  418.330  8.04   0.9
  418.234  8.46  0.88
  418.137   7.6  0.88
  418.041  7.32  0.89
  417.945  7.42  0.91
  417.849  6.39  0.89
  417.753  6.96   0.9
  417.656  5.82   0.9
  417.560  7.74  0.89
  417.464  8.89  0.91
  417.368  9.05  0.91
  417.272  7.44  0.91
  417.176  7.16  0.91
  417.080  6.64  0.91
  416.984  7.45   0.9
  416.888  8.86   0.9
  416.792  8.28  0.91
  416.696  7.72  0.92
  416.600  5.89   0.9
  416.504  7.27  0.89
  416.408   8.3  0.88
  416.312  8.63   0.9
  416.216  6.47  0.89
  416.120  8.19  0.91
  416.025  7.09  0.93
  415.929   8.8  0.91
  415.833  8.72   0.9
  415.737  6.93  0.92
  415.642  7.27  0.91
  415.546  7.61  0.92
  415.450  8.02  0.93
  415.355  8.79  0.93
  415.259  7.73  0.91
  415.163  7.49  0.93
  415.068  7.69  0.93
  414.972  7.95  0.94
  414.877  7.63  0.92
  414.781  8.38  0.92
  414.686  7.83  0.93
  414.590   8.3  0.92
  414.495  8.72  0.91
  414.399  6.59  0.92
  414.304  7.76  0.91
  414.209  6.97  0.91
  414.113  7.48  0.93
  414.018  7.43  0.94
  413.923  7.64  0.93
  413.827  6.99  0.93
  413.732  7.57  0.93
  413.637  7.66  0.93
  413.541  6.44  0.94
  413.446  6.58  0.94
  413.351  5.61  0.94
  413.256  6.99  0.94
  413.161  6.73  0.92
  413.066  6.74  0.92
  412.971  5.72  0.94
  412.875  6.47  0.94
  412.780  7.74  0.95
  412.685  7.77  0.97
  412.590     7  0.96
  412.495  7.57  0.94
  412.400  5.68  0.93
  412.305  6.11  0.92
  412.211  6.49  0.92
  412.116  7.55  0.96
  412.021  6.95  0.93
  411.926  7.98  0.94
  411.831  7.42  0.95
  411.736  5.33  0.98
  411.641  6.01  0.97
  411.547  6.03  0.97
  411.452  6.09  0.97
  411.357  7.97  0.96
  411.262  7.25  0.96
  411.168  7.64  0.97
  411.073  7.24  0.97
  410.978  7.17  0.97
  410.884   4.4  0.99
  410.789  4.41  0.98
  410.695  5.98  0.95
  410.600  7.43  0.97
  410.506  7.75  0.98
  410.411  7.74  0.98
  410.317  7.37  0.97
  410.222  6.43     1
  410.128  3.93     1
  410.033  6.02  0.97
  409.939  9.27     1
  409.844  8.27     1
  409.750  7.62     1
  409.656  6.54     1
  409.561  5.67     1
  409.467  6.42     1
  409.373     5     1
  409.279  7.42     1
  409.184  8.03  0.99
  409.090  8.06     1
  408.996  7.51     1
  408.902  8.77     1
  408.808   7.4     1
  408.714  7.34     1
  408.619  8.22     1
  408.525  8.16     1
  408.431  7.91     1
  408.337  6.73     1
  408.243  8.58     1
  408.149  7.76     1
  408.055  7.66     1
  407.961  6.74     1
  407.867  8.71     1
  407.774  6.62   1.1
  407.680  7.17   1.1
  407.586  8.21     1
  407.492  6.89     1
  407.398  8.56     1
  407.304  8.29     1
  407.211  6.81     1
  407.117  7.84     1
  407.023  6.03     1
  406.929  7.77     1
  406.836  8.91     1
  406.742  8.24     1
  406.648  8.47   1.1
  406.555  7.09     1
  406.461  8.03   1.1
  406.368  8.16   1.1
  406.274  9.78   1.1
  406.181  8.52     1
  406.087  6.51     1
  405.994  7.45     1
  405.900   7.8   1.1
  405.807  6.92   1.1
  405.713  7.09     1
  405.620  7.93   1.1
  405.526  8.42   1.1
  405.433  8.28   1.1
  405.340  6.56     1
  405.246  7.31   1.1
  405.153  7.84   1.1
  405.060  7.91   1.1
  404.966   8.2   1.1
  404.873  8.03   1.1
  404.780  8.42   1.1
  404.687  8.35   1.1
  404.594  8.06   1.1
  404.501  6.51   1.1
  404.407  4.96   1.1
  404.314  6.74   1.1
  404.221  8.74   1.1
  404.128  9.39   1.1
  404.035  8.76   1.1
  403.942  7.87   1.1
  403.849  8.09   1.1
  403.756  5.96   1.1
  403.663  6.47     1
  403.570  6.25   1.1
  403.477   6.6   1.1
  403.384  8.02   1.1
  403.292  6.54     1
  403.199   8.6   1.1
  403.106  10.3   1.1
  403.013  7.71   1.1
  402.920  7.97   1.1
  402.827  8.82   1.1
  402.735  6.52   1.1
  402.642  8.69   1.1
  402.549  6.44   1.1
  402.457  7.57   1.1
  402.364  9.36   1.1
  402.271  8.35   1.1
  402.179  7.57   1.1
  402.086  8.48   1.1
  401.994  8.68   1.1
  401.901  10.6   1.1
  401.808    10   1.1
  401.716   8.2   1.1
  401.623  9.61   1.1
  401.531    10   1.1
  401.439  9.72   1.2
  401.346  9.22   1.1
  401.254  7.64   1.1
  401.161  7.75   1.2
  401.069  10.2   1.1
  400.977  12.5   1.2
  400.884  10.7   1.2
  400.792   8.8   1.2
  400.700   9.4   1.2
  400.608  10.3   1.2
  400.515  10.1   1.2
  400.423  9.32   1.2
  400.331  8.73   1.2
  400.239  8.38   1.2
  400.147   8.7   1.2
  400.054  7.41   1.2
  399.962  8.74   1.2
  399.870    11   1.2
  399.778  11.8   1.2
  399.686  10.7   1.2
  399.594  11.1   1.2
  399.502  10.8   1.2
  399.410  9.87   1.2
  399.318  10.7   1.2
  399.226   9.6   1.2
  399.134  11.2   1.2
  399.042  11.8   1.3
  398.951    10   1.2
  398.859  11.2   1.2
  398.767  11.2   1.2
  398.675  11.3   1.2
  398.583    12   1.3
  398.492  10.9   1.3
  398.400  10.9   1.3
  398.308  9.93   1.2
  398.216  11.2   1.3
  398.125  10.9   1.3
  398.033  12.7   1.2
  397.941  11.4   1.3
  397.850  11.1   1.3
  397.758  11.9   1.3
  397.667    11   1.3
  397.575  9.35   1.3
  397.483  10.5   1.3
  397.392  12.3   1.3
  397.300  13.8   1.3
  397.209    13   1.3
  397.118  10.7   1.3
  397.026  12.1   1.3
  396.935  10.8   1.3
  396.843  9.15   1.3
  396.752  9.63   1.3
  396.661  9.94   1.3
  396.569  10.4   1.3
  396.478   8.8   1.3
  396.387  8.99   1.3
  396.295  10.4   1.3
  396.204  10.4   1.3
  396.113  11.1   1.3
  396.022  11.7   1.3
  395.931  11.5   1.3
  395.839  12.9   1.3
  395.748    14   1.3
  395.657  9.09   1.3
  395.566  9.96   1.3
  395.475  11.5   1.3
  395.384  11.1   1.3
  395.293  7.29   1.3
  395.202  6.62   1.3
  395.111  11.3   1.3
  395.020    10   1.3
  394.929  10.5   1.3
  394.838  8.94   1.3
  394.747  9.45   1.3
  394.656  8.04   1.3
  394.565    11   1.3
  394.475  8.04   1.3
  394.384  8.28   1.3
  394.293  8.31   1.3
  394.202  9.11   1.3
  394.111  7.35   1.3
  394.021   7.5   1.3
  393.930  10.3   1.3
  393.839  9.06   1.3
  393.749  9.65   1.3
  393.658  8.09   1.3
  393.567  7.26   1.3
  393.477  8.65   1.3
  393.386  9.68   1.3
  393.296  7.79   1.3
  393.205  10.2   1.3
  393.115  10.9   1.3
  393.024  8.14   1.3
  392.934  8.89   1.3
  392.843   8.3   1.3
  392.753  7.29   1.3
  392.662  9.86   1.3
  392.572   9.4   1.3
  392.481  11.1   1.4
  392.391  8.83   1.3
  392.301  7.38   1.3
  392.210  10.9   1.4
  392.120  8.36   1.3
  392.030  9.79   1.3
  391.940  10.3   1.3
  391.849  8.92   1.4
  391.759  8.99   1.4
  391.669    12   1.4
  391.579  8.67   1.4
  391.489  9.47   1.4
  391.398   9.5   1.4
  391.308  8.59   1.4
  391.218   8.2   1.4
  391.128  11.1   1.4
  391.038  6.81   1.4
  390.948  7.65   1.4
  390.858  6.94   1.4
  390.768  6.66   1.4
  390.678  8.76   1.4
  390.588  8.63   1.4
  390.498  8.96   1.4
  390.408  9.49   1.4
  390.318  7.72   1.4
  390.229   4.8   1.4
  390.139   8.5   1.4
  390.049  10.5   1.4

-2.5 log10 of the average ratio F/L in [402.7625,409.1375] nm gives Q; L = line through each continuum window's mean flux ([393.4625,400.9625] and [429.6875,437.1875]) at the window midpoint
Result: 0.30 mag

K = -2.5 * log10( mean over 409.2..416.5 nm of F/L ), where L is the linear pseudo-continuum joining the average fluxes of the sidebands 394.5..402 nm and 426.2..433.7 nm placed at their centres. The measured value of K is 0.306 mag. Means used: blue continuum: 10.3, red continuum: 8.41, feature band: 7.12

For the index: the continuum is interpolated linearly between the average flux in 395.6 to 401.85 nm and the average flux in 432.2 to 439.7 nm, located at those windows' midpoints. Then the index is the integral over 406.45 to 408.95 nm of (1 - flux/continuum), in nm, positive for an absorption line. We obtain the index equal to 0.75 nm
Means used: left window 10.5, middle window 7.73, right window 12.8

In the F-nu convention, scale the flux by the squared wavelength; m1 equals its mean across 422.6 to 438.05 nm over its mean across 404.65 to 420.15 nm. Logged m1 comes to 1.36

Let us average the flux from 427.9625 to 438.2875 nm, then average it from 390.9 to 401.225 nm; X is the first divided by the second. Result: 1.04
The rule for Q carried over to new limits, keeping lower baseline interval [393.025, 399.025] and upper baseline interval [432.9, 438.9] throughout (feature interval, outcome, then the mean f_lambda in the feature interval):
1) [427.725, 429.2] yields 0.41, 8.33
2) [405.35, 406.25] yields 0.37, 7.67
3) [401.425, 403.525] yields 0.25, 8.43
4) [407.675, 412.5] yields 0.49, 7.02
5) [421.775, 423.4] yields 0.46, 7.74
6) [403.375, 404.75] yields 0.40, 7.38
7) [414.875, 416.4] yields 0.41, 7.83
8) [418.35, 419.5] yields 0.47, 7.48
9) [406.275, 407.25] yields 0.35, 7.83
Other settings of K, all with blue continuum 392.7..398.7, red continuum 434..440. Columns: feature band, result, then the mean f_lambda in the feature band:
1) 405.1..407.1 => 0.383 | 7.77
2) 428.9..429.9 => 0.483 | 8.51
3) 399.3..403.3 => 0.155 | 9.18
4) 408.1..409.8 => 0.462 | 7.4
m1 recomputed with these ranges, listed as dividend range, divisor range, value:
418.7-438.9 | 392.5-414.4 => 1.24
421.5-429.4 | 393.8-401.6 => 0.86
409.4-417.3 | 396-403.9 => 0.79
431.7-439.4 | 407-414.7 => 1.95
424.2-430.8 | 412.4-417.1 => 1.15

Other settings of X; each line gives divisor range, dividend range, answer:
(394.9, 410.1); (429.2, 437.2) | 1.11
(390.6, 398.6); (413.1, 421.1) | 0.77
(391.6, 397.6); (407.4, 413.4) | 0.72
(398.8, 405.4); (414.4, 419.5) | 0.87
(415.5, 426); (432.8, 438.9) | 1.67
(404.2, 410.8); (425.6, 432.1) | 1.09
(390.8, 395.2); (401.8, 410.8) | 0.85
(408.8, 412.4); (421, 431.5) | 1.14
